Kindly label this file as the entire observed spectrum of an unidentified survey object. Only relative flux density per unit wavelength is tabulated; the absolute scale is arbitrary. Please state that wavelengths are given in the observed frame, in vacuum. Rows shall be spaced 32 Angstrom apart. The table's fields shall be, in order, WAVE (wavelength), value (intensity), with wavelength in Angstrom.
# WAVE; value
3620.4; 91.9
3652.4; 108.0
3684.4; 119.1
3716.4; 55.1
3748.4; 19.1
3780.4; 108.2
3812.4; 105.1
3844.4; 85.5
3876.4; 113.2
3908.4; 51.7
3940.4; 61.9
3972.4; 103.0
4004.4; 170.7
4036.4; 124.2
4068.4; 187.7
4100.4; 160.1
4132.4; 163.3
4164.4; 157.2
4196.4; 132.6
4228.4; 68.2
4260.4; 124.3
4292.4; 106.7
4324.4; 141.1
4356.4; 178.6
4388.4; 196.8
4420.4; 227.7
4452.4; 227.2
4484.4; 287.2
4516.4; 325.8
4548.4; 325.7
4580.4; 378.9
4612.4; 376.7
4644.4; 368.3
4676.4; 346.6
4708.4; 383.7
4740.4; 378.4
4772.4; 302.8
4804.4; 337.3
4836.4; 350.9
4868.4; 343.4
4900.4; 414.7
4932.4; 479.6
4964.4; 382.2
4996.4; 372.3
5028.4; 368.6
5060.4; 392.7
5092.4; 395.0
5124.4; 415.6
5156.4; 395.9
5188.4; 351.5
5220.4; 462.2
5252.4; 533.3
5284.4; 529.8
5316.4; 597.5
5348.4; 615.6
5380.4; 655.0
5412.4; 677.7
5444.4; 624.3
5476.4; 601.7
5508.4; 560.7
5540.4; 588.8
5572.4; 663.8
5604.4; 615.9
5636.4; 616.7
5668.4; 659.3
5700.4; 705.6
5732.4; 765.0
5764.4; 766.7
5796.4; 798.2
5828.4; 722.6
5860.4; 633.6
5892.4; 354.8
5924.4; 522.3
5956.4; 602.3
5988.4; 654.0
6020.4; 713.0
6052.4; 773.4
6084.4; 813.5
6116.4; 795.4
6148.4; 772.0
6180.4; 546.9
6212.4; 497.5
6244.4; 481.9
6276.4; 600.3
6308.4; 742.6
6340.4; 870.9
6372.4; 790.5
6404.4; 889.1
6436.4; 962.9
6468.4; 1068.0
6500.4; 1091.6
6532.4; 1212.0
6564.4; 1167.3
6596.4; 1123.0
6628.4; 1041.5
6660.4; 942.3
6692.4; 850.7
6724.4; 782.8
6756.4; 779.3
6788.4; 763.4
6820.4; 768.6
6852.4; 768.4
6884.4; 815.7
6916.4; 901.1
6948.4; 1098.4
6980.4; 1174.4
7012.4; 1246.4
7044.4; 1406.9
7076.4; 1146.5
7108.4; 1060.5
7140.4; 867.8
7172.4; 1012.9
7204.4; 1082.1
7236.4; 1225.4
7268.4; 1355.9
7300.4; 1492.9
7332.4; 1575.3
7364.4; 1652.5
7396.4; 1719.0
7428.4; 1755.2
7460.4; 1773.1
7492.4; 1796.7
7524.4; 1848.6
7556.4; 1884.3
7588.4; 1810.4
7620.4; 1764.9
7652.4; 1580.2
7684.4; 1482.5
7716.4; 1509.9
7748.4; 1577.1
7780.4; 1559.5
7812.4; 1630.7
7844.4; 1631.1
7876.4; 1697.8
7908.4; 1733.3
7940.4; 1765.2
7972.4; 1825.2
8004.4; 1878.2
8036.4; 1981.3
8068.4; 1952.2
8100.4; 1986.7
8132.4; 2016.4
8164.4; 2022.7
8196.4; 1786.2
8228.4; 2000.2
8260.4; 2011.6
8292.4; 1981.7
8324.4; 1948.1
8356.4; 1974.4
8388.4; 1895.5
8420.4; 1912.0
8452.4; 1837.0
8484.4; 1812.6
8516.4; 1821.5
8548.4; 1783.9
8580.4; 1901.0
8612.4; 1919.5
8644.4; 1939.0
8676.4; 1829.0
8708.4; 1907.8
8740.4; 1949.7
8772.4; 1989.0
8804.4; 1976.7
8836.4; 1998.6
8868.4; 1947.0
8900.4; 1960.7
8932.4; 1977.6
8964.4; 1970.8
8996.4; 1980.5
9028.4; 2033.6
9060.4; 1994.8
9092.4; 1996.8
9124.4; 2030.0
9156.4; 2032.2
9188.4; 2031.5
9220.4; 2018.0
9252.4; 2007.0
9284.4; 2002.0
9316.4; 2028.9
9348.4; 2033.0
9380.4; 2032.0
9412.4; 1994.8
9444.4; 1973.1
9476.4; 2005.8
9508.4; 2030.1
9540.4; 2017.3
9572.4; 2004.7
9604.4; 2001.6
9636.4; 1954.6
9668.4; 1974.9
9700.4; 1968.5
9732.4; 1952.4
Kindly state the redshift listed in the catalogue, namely 0.00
